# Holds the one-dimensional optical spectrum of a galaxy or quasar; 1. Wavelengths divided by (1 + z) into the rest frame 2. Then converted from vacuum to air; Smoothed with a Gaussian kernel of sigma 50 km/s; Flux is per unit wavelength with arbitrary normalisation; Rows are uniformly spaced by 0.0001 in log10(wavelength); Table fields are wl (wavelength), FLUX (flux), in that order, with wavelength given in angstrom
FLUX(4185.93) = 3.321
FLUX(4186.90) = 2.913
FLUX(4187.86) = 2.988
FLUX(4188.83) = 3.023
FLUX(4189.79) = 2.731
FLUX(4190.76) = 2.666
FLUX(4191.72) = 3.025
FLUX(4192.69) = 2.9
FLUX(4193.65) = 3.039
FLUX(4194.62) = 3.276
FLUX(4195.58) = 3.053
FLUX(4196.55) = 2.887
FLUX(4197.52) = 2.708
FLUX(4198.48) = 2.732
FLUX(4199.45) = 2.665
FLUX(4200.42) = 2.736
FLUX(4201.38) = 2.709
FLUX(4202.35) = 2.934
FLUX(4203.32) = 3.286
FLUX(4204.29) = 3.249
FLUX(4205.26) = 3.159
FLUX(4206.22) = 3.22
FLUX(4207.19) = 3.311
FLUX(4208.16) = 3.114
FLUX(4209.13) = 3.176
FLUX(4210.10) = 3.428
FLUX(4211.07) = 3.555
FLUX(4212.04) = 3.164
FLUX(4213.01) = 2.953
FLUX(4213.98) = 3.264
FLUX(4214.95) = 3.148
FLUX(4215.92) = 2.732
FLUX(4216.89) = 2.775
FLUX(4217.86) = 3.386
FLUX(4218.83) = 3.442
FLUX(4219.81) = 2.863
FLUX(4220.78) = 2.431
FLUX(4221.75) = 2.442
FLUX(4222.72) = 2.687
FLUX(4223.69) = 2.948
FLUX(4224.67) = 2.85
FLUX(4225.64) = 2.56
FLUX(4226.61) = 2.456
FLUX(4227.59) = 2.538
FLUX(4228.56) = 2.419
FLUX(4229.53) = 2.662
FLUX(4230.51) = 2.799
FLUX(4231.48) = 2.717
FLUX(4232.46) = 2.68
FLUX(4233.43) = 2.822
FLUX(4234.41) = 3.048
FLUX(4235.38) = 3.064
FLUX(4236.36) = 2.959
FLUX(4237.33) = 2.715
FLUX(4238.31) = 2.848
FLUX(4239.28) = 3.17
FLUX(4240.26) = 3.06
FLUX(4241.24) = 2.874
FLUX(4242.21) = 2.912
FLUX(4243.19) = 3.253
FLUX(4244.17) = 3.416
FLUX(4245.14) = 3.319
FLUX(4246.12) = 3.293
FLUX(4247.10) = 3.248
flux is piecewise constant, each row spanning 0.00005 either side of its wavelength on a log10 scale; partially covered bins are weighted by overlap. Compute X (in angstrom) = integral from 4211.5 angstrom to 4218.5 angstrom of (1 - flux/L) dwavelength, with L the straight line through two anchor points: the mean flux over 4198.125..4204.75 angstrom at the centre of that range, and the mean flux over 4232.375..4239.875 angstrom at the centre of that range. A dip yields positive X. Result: -0.4 angstrom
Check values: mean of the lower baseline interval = 2.9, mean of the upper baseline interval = 2.93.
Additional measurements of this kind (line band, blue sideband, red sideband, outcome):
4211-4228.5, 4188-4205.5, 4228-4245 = 0.3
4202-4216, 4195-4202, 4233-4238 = -1.8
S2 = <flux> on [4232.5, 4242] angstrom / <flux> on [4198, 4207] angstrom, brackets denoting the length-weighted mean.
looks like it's 0.99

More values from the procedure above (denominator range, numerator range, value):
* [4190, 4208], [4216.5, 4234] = 0.92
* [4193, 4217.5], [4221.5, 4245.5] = 0.93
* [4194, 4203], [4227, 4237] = 0.97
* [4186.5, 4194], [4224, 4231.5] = 0.90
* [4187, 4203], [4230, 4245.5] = 1.03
